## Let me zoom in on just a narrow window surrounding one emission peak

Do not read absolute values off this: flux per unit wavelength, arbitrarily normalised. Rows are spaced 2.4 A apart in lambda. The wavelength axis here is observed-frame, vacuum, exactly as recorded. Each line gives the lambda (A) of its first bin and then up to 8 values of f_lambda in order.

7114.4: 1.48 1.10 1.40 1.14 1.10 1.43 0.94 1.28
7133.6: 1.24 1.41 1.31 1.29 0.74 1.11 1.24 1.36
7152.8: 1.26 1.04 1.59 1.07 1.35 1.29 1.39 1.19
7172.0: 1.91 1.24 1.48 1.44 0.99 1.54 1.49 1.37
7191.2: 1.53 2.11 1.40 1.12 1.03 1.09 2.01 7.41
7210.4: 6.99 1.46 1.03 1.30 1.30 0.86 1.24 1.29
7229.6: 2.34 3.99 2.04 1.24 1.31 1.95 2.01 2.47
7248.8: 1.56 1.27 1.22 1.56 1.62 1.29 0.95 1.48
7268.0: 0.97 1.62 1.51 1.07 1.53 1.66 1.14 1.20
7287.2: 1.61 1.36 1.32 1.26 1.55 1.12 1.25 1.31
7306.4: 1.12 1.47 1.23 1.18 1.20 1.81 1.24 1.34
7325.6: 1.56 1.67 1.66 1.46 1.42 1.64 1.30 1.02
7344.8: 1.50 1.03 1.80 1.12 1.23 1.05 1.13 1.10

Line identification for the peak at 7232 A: [N II]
